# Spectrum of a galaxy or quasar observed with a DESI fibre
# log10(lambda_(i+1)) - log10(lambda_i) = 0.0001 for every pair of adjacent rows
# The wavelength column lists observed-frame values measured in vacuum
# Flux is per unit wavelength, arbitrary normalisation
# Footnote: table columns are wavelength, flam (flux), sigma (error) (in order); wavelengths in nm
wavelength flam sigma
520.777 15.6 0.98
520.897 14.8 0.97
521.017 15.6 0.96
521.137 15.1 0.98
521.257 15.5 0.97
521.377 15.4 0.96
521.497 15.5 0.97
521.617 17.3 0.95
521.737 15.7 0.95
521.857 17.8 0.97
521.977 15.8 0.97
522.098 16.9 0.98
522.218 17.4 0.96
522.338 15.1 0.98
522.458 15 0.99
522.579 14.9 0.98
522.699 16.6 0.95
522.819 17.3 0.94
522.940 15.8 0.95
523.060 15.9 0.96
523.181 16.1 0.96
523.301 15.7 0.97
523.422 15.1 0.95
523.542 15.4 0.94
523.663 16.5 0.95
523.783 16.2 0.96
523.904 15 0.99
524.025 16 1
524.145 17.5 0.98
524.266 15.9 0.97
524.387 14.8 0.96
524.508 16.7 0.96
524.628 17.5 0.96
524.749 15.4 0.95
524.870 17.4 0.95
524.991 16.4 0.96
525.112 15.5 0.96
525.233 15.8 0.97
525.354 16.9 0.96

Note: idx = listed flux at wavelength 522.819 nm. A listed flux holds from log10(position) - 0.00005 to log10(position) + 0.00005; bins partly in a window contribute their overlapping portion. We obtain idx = 17.3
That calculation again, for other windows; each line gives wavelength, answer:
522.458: 15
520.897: 14.8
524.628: 17.5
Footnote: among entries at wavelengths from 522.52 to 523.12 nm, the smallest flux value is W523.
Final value 14.9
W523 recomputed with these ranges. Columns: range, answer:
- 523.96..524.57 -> 14.8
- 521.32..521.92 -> 15.4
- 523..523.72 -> 15.1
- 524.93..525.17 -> 15.5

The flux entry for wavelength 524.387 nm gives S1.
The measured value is 14.8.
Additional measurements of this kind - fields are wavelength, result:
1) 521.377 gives 15.4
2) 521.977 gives 15.8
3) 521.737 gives 15.7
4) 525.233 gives 15.8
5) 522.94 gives 15.8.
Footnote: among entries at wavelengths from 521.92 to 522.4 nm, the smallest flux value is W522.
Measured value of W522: 15.1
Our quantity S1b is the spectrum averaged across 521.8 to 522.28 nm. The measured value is 17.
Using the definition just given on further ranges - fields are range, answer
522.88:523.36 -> 15.9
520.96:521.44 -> 15.4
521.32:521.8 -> 16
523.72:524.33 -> 16.1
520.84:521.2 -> 15.2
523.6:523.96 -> 15.9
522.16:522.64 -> 15.6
